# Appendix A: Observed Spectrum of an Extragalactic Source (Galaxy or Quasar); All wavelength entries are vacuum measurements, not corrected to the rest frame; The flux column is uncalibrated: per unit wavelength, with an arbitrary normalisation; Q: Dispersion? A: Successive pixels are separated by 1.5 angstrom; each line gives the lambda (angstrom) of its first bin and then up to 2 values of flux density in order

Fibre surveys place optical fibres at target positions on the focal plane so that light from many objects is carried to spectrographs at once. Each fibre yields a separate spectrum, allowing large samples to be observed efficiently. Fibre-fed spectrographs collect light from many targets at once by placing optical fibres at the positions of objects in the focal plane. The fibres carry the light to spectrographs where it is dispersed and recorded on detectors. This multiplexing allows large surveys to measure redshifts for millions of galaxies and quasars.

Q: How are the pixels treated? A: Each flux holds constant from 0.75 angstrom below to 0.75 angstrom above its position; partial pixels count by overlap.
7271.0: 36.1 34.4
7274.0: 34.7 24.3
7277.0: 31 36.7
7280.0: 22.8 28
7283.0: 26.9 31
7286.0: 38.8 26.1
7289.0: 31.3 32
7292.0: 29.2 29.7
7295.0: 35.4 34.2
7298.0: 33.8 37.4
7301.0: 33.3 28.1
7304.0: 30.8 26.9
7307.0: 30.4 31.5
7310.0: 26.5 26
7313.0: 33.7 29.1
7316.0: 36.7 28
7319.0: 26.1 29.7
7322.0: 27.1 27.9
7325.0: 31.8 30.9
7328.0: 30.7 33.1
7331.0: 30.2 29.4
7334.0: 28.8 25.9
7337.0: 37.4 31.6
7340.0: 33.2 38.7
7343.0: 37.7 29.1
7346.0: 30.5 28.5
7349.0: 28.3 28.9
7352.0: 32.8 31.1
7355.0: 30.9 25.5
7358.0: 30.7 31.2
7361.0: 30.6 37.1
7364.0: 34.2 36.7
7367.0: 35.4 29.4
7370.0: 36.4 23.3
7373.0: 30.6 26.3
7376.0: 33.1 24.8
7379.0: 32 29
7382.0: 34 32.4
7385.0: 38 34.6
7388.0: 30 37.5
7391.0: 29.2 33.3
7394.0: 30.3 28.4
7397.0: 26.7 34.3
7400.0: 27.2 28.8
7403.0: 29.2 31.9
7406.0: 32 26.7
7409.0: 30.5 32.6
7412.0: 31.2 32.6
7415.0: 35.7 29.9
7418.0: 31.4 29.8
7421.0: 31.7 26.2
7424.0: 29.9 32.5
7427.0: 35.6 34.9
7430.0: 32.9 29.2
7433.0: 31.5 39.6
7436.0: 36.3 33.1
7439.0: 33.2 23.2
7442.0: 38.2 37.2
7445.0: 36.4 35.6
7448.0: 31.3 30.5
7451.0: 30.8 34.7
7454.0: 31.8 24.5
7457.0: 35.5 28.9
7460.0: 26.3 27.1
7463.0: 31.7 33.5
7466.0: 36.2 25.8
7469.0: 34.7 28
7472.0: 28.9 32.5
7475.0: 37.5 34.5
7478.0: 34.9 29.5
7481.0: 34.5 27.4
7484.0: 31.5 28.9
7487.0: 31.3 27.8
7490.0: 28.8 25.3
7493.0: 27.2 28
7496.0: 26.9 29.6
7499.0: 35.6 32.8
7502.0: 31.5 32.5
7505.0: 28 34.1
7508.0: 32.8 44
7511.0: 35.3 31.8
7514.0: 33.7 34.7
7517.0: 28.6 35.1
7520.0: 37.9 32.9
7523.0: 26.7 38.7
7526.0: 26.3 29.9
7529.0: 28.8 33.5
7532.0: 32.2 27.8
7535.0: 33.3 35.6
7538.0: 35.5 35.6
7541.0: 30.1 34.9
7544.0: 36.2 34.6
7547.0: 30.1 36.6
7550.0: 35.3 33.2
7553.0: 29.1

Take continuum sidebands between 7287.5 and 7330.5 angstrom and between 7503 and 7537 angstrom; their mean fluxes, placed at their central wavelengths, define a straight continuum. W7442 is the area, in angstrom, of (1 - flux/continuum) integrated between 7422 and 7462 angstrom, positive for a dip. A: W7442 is -0.2 angstrom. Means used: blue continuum 30.7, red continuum 32.8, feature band 32.2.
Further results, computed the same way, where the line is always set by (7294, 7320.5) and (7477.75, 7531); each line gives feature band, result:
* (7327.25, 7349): -0.4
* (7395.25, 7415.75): 0.4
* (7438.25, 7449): -0.7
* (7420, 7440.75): -0.6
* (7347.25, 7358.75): 0.6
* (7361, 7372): -0.7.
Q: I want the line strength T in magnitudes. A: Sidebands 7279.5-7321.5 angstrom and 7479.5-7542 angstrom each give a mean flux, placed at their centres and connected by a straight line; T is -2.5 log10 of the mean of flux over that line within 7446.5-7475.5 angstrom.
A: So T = 0.01 mag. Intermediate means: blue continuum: 30.5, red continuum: 31.8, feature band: 31.1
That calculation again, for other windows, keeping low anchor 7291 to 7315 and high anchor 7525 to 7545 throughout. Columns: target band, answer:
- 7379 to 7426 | 0.01 mag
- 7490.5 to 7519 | 0.01 mag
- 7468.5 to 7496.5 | 0.06 mag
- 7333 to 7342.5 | -0.05 mag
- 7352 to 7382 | 0.01 mag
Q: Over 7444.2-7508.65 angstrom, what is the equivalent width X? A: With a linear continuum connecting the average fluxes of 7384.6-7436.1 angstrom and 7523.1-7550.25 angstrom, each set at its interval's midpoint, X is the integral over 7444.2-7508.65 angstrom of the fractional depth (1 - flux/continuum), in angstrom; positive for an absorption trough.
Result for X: 2.5 angstrom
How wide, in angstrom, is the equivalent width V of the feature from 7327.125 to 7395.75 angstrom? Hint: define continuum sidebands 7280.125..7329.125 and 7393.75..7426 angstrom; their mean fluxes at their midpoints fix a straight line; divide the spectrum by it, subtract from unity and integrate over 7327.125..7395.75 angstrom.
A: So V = -2.5 angstrom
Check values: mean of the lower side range 30.5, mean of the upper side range 30.4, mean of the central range 31.6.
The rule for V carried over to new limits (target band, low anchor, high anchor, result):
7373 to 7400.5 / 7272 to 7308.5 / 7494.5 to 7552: 0.6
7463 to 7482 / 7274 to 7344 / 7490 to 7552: -0.2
